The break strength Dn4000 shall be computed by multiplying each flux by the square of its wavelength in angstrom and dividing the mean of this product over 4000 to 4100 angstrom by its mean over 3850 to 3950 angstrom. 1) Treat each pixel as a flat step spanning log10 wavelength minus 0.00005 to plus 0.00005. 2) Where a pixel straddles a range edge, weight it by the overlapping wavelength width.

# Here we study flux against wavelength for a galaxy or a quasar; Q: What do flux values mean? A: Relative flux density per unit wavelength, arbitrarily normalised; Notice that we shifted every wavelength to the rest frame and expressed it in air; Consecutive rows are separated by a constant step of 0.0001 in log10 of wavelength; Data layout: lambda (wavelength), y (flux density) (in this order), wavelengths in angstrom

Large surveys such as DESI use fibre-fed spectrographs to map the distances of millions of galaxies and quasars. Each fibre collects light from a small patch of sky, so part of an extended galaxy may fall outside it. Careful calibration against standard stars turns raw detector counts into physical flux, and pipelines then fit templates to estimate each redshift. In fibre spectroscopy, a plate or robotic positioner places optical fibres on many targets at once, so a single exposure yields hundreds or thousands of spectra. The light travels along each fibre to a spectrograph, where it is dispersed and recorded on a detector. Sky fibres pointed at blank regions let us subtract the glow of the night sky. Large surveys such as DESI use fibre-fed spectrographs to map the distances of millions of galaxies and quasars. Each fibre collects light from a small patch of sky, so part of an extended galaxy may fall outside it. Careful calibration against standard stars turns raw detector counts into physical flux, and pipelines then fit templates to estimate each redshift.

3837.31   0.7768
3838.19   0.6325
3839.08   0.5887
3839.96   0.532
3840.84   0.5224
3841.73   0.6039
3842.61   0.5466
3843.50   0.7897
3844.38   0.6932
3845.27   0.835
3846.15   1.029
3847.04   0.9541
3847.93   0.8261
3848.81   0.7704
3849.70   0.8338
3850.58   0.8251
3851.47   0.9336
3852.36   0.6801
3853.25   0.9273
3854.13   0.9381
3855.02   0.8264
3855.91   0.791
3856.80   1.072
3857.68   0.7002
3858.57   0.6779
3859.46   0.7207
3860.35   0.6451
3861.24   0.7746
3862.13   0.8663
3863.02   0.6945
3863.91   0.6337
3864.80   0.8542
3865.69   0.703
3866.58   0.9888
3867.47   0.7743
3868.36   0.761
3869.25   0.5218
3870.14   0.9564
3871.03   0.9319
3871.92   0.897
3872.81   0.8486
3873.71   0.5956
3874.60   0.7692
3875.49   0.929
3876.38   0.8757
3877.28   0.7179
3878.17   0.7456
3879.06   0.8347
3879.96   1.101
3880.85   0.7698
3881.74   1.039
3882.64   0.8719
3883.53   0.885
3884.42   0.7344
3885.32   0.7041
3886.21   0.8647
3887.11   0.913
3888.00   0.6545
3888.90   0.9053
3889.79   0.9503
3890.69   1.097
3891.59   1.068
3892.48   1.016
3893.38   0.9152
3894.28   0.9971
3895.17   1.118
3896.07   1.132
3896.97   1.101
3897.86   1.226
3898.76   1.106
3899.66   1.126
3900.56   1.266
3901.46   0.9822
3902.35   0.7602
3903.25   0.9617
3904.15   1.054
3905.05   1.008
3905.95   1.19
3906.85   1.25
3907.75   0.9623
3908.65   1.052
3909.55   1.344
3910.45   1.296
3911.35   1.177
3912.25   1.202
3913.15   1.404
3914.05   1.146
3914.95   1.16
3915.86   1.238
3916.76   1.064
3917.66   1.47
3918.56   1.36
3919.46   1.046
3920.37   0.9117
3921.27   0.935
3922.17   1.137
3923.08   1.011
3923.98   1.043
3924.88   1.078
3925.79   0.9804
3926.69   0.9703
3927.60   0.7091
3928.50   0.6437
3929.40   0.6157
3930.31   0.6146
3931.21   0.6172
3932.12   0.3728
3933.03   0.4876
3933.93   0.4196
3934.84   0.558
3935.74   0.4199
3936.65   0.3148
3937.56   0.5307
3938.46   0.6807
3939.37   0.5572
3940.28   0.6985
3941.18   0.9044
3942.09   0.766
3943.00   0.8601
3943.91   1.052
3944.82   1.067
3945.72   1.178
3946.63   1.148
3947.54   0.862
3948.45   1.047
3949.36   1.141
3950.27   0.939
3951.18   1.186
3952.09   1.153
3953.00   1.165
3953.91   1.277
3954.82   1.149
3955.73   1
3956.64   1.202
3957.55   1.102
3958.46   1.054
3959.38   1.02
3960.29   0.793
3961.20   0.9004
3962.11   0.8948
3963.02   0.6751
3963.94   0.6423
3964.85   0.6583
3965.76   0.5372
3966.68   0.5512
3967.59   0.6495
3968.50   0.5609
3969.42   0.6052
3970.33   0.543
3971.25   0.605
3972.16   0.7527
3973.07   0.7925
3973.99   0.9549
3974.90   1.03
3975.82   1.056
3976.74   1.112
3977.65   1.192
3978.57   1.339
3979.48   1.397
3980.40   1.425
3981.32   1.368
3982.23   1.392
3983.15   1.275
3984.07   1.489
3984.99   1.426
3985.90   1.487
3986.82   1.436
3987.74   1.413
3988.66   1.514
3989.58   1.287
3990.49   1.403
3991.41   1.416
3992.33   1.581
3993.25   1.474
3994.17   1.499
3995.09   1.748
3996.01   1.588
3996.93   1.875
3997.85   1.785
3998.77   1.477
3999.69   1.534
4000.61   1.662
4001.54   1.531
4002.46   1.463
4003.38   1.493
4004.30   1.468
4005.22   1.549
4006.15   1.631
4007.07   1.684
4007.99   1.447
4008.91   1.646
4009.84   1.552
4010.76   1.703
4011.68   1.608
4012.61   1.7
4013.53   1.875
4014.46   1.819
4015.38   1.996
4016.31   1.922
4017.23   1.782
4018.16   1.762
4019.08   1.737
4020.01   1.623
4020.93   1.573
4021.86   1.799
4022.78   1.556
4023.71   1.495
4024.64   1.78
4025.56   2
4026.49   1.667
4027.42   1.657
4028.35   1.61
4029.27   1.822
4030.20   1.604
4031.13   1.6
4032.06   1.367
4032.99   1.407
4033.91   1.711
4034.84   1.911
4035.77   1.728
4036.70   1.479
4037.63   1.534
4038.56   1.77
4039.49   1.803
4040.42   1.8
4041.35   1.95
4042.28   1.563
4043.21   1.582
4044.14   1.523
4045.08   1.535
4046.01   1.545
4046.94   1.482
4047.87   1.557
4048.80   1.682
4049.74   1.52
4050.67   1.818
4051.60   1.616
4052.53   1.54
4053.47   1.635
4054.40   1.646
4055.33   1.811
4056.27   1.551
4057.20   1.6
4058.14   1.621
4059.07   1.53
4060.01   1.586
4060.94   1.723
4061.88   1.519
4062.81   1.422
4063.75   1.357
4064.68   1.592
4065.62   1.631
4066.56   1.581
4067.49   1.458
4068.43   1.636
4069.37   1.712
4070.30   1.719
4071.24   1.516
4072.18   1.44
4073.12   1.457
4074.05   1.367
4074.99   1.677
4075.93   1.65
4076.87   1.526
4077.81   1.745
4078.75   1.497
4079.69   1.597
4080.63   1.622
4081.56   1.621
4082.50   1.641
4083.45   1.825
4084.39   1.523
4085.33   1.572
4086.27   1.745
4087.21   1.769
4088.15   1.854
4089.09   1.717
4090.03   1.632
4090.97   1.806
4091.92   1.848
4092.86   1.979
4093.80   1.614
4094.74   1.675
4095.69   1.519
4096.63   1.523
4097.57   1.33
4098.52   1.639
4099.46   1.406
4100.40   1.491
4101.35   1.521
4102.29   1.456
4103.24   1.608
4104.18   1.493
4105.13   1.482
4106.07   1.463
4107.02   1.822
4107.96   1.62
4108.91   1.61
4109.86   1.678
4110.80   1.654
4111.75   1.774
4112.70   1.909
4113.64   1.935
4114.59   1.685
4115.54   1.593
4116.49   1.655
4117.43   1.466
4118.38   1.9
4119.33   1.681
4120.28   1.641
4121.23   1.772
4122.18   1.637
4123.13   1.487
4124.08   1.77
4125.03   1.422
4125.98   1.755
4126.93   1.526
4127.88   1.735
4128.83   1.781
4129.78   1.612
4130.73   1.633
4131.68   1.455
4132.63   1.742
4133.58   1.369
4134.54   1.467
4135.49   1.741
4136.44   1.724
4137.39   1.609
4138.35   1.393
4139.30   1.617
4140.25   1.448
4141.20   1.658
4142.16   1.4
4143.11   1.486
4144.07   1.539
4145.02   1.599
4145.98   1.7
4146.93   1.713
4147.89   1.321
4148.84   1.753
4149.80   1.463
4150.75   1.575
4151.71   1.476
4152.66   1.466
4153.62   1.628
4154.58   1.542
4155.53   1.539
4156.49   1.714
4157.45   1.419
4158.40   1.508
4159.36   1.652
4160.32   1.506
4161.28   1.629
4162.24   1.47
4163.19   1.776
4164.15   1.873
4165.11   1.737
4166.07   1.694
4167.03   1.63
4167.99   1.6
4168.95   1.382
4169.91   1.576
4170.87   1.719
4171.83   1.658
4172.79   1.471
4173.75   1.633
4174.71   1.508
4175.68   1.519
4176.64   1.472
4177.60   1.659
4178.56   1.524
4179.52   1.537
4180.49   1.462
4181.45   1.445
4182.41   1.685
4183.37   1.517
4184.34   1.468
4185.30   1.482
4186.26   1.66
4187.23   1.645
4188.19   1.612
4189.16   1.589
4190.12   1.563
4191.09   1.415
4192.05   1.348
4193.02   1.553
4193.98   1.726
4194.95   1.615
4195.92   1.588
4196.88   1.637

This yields 1.95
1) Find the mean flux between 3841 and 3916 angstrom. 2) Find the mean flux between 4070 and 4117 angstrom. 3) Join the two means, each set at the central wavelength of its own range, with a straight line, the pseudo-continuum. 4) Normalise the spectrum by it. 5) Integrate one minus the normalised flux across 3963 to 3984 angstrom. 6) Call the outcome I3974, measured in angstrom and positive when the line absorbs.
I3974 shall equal 5.1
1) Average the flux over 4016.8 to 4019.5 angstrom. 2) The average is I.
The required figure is 1.76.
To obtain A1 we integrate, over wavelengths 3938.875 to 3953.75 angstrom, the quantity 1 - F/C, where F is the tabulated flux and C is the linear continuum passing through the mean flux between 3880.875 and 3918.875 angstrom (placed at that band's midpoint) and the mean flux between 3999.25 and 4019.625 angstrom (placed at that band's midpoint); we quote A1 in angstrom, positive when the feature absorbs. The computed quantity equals 3.7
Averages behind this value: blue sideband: 1.06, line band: 0.988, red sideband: 1.66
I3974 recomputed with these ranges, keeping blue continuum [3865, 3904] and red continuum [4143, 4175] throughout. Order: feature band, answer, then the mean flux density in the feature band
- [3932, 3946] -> 4.9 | 0.681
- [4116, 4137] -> -1.8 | 1.64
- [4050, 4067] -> -3.3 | 1.6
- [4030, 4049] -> -4.9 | 1.63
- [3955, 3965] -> 1.6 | 0.918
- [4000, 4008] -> -2.3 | 1.55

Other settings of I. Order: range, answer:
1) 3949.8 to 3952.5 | 1.09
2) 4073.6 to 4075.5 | 1.52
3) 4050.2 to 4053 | 1.66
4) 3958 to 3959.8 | 1.03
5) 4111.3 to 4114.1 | 1.88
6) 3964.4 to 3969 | 0.591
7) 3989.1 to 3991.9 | 1.37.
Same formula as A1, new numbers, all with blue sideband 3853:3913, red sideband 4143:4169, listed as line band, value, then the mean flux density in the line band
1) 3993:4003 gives -3.32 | 1.6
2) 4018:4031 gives -4.28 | 1.69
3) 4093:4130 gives -3.63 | 1.63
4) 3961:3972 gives 4.67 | 0.649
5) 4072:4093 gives -3.62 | 1.66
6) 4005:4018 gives -4.97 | 1.71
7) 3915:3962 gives 6.52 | 0.913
